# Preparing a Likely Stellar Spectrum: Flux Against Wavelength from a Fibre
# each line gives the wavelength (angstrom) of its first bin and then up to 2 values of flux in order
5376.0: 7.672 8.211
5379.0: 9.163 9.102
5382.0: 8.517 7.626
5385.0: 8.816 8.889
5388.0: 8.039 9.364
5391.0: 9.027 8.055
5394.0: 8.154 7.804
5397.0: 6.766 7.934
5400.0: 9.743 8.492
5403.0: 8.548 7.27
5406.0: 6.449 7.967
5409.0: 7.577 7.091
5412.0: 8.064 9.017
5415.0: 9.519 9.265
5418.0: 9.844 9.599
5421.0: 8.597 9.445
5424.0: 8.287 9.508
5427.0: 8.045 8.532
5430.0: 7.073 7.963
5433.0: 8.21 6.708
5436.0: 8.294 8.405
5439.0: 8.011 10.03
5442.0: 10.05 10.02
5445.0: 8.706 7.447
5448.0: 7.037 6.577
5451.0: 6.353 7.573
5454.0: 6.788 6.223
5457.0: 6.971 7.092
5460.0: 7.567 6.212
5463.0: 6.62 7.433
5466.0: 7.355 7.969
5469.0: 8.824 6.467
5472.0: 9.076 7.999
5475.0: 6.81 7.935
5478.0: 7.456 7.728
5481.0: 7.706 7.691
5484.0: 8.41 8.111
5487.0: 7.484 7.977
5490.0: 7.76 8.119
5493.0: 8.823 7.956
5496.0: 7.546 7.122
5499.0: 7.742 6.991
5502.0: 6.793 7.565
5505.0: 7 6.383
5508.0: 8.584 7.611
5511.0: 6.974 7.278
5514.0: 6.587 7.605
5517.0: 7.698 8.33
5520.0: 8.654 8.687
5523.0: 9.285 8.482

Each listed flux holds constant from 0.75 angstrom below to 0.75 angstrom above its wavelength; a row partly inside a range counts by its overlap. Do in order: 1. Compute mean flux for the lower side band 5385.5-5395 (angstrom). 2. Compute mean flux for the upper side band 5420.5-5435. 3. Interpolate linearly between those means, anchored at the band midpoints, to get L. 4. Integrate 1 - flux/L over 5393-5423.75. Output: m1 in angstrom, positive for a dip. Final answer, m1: 0.2 angstrom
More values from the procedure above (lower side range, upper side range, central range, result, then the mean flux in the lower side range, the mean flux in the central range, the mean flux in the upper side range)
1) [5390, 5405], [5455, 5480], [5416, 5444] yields -3.1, 8.21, 8.71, 7.4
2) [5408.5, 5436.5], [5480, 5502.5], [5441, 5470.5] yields 2.2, 8.46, 7.51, 7.76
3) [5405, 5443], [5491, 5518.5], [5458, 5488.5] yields 1.0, 8.46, 7.61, 7.48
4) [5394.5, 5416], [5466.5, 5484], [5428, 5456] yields 0.0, 8.03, 7.9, 7.81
